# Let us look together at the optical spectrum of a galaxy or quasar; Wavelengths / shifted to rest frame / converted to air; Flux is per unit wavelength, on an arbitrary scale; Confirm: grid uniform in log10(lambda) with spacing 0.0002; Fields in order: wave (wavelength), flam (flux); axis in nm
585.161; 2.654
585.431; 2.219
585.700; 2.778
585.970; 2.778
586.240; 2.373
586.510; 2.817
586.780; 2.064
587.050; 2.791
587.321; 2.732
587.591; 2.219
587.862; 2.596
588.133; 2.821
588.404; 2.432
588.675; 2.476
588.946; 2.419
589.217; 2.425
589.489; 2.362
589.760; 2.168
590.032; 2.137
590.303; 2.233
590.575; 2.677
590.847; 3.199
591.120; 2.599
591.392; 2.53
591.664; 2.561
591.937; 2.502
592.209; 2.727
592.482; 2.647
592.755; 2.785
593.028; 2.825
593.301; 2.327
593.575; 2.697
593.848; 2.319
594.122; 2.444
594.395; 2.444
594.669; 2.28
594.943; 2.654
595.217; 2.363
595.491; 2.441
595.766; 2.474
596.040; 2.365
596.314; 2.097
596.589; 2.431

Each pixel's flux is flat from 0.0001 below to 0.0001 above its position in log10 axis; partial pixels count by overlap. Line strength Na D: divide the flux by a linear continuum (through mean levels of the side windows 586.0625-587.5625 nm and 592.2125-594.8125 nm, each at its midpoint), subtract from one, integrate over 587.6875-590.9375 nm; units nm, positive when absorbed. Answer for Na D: 0.07 nm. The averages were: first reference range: 2.54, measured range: 2.48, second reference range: 2.54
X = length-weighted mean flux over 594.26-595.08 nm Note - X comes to 2.46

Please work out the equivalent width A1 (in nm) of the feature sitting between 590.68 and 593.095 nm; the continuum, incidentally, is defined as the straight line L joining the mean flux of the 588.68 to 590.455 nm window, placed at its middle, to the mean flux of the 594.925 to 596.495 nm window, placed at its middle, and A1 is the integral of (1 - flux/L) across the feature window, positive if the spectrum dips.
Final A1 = -0.38 nm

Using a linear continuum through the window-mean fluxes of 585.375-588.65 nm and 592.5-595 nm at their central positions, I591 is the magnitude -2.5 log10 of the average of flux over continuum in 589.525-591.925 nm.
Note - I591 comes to 0.02 mag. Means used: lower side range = 2.56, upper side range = 2.53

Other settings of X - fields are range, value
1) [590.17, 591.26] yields 2.68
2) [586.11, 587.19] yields 2.51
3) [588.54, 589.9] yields 2.37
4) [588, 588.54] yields 2.63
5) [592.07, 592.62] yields 2.69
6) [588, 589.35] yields 2.51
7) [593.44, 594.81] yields 2.44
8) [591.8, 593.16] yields 2.7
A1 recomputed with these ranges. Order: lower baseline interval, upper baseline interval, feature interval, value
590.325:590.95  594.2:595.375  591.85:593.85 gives -0.02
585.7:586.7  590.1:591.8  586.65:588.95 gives 0.10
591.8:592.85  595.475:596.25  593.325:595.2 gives 0.04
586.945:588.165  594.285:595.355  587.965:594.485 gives -0.03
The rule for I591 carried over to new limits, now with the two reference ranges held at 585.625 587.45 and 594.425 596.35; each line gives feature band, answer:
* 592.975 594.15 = -0.03 mag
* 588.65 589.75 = 0.07 mag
